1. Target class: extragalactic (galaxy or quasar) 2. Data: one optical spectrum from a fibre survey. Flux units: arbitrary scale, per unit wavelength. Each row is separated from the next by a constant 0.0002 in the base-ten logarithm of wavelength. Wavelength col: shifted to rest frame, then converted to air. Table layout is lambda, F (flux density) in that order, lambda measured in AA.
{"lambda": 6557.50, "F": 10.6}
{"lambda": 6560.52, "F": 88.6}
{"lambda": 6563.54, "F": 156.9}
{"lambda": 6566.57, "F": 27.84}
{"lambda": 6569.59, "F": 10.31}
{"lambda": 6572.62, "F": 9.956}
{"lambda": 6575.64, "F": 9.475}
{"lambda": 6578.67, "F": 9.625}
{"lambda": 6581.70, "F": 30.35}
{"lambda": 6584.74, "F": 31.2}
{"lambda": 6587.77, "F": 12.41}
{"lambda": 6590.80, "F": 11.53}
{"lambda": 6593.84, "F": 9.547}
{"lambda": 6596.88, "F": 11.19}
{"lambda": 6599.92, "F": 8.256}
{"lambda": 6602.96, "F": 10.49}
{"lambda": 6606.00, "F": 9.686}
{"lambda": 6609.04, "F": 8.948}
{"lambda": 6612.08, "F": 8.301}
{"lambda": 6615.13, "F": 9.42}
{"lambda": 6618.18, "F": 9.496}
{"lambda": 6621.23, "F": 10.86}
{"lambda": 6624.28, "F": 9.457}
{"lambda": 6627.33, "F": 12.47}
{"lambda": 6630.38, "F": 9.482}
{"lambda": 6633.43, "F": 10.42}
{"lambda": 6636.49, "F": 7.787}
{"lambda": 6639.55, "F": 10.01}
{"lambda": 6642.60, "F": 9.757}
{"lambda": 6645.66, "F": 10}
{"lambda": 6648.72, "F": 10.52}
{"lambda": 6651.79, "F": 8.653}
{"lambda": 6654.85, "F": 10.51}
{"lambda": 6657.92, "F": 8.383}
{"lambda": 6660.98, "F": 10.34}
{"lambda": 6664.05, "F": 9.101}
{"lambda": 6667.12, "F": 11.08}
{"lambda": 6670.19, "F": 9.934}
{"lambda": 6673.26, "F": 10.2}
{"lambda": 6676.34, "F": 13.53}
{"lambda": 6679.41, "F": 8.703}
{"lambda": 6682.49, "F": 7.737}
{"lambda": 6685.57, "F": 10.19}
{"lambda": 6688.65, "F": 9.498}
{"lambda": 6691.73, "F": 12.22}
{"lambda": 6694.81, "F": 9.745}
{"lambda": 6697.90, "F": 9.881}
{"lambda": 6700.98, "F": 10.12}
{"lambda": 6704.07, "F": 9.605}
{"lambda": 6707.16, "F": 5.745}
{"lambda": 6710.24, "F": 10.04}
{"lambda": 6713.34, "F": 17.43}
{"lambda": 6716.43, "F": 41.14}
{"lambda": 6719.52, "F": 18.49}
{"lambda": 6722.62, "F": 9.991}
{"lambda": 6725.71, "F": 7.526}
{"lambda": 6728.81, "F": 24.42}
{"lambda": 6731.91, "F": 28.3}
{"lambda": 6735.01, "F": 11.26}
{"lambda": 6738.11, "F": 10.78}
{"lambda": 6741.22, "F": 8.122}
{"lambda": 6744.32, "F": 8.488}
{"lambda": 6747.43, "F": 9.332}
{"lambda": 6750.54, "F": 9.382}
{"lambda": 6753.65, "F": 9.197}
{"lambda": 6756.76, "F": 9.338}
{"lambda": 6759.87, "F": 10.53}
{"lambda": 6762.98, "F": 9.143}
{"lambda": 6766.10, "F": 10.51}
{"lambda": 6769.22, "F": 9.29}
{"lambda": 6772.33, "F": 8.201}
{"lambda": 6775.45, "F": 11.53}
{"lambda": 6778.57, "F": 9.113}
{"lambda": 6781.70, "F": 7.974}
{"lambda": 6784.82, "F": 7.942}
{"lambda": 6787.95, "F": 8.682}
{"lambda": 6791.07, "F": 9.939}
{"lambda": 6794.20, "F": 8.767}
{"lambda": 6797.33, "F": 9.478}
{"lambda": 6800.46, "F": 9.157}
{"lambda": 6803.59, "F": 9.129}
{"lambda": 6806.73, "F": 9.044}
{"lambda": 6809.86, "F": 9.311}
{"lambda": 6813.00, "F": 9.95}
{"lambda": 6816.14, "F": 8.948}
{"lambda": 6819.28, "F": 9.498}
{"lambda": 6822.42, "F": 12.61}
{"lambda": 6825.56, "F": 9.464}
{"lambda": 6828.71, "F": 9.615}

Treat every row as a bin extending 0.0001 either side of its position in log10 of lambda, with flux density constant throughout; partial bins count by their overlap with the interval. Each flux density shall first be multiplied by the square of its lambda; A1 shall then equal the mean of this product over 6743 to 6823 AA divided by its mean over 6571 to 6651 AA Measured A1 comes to 0.86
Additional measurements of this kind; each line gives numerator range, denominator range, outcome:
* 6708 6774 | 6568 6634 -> 1.15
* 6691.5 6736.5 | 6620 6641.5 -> 1.55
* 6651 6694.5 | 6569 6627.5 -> 0.84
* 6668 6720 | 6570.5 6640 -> 1.09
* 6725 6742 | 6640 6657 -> 1.64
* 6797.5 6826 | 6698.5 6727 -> 0.69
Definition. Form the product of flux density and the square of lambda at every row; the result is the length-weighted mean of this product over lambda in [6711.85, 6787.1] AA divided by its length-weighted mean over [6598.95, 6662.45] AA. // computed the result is 1.4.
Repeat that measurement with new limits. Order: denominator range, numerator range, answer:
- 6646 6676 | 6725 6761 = 1.26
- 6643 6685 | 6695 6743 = 1.51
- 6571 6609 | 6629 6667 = 0.73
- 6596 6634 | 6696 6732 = 1.62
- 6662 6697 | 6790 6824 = 0.98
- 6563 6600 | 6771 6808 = 0.42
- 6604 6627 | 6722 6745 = 1.50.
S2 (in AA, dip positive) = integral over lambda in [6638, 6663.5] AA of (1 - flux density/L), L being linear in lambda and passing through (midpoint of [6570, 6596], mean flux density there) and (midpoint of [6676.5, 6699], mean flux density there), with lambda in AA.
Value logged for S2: 4.4 AA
